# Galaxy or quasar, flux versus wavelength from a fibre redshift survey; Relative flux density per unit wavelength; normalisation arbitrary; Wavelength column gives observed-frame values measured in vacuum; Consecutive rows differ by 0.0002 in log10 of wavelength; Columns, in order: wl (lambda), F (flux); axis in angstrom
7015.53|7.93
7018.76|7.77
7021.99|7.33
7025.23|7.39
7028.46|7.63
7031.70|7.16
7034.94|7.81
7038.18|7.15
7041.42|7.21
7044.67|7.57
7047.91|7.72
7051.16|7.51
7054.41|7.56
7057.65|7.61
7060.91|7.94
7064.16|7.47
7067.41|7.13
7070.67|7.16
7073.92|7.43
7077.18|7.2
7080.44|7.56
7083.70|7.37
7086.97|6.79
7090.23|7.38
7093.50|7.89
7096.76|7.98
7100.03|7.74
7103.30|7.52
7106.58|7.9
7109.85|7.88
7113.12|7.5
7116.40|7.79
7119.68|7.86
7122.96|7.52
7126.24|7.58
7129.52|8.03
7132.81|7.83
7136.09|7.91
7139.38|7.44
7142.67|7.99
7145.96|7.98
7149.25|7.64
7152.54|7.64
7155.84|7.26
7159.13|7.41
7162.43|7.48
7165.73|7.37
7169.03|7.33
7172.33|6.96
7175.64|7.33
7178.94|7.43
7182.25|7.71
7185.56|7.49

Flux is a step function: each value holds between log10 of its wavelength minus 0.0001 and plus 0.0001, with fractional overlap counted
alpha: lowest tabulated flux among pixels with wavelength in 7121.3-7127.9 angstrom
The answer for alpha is 7.52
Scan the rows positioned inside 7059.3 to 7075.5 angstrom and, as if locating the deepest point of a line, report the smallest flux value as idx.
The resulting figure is 7.13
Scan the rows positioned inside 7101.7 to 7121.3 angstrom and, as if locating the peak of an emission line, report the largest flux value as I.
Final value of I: 7.9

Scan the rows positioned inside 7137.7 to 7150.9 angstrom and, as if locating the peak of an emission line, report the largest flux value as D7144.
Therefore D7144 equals 7.99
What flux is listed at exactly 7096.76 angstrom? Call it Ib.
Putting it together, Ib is 7.98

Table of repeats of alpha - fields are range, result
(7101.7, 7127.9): 7.5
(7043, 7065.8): 7.47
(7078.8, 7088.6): 6.79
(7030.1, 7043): 7.15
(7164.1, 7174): 6.96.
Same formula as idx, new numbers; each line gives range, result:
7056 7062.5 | 7.61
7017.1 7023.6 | 7.33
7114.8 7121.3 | 7.79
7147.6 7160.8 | 7.26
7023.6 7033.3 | 7.16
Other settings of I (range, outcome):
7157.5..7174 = 7.48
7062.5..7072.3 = 7.47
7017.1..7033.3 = 7.77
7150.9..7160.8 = 7.64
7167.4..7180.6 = 7.43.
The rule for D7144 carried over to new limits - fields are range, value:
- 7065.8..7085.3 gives 7.56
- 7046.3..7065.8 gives 7.94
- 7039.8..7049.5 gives 7.72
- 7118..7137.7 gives 8.03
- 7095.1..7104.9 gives 7.98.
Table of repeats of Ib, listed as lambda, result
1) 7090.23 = 7.38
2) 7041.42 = 7.21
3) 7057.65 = 7.61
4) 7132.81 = 7.83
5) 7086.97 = 6.79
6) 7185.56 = 7.49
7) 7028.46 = 7.63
